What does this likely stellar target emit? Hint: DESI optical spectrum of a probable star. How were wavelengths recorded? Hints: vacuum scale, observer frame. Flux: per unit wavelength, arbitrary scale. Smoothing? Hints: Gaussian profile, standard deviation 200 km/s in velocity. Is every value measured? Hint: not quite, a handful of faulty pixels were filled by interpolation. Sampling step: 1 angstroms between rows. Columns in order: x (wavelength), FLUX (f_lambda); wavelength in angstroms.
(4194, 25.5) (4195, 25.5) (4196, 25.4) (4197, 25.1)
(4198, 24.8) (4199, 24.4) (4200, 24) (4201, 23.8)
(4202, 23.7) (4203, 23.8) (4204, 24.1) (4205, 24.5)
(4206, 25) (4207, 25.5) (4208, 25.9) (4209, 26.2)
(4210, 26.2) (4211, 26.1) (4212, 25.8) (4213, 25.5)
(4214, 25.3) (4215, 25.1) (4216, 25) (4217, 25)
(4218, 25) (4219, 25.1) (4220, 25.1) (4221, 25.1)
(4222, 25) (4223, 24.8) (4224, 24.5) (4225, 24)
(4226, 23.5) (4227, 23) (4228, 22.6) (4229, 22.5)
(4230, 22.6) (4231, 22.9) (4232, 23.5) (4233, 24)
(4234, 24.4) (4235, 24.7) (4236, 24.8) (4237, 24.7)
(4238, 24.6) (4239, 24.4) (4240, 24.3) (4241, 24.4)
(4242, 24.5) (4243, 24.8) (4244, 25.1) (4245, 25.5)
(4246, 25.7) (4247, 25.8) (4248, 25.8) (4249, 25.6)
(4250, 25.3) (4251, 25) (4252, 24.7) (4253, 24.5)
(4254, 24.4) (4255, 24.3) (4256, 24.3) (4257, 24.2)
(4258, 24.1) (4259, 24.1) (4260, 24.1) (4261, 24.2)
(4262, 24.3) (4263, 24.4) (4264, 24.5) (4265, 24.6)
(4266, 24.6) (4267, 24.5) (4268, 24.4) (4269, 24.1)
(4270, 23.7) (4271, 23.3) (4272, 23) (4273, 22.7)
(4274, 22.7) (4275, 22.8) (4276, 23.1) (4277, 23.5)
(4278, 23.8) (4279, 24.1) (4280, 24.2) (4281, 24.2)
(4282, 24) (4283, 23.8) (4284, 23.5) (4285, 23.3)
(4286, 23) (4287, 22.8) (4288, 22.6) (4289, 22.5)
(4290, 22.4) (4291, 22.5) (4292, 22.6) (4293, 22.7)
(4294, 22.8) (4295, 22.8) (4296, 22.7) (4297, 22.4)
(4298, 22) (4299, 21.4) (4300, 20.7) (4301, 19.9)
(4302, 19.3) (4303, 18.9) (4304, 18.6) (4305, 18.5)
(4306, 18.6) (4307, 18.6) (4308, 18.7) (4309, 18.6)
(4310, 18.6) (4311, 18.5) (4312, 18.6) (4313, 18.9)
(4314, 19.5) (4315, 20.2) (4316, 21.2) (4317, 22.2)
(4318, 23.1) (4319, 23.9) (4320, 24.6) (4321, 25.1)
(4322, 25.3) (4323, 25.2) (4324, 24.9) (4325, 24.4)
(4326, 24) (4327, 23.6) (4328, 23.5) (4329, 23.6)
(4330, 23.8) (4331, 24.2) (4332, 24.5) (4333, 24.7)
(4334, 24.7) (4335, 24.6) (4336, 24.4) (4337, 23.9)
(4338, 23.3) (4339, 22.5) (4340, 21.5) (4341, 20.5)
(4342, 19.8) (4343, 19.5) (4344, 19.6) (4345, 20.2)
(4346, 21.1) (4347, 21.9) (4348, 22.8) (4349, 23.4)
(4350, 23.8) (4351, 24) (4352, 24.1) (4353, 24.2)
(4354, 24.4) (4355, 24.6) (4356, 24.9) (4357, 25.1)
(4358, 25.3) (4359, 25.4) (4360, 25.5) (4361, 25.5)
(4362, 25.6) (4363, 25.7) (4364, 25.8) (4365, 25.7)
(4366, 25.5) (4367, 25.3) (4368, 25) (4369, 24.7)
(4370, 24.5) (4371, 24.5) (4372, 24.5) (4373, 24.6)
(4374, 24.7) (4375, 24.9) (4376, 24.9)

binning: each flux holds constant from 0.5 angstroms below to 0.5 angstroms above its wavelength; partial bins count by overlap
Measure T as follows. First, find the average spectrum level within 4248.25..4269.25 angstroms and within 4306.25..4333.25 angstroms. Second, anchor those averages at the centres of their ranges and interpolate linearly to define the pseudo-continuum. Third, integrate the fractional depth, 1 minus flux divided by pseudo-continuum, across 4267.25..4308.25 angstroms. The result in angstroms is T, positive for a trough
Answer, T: 2.1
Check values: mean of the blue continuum 24.5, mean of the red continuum 22.2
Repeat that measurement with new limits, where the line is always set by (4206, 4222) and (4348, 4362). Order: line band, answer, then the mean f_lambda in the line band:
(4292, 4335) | 5.09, 21.9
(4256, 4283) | 1.30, 23.9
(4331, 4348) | 1.60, 22.4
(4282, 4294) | 0.99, 22.9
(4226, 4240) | 0.86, 23.8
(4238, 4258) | 0.30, 24.8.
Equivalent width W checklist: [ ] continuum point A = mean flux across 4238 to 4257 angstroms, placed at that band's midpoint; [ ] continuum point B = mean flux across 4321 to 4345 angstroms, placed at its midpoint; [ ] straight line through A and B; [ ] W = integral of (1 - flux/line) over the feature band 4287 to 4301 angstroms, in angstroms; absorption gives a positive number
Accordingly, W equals 1.0 angstroms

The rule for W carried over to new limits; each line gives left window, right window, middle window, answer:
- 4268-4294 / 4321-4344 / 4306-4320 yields 1.9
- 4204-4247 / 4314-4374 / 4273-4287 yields 0.4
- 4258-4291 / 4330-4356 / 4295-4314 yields 2.9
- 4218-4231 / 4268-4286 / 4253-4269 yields -0.4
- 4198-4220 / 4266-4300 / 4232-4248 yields -0.4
